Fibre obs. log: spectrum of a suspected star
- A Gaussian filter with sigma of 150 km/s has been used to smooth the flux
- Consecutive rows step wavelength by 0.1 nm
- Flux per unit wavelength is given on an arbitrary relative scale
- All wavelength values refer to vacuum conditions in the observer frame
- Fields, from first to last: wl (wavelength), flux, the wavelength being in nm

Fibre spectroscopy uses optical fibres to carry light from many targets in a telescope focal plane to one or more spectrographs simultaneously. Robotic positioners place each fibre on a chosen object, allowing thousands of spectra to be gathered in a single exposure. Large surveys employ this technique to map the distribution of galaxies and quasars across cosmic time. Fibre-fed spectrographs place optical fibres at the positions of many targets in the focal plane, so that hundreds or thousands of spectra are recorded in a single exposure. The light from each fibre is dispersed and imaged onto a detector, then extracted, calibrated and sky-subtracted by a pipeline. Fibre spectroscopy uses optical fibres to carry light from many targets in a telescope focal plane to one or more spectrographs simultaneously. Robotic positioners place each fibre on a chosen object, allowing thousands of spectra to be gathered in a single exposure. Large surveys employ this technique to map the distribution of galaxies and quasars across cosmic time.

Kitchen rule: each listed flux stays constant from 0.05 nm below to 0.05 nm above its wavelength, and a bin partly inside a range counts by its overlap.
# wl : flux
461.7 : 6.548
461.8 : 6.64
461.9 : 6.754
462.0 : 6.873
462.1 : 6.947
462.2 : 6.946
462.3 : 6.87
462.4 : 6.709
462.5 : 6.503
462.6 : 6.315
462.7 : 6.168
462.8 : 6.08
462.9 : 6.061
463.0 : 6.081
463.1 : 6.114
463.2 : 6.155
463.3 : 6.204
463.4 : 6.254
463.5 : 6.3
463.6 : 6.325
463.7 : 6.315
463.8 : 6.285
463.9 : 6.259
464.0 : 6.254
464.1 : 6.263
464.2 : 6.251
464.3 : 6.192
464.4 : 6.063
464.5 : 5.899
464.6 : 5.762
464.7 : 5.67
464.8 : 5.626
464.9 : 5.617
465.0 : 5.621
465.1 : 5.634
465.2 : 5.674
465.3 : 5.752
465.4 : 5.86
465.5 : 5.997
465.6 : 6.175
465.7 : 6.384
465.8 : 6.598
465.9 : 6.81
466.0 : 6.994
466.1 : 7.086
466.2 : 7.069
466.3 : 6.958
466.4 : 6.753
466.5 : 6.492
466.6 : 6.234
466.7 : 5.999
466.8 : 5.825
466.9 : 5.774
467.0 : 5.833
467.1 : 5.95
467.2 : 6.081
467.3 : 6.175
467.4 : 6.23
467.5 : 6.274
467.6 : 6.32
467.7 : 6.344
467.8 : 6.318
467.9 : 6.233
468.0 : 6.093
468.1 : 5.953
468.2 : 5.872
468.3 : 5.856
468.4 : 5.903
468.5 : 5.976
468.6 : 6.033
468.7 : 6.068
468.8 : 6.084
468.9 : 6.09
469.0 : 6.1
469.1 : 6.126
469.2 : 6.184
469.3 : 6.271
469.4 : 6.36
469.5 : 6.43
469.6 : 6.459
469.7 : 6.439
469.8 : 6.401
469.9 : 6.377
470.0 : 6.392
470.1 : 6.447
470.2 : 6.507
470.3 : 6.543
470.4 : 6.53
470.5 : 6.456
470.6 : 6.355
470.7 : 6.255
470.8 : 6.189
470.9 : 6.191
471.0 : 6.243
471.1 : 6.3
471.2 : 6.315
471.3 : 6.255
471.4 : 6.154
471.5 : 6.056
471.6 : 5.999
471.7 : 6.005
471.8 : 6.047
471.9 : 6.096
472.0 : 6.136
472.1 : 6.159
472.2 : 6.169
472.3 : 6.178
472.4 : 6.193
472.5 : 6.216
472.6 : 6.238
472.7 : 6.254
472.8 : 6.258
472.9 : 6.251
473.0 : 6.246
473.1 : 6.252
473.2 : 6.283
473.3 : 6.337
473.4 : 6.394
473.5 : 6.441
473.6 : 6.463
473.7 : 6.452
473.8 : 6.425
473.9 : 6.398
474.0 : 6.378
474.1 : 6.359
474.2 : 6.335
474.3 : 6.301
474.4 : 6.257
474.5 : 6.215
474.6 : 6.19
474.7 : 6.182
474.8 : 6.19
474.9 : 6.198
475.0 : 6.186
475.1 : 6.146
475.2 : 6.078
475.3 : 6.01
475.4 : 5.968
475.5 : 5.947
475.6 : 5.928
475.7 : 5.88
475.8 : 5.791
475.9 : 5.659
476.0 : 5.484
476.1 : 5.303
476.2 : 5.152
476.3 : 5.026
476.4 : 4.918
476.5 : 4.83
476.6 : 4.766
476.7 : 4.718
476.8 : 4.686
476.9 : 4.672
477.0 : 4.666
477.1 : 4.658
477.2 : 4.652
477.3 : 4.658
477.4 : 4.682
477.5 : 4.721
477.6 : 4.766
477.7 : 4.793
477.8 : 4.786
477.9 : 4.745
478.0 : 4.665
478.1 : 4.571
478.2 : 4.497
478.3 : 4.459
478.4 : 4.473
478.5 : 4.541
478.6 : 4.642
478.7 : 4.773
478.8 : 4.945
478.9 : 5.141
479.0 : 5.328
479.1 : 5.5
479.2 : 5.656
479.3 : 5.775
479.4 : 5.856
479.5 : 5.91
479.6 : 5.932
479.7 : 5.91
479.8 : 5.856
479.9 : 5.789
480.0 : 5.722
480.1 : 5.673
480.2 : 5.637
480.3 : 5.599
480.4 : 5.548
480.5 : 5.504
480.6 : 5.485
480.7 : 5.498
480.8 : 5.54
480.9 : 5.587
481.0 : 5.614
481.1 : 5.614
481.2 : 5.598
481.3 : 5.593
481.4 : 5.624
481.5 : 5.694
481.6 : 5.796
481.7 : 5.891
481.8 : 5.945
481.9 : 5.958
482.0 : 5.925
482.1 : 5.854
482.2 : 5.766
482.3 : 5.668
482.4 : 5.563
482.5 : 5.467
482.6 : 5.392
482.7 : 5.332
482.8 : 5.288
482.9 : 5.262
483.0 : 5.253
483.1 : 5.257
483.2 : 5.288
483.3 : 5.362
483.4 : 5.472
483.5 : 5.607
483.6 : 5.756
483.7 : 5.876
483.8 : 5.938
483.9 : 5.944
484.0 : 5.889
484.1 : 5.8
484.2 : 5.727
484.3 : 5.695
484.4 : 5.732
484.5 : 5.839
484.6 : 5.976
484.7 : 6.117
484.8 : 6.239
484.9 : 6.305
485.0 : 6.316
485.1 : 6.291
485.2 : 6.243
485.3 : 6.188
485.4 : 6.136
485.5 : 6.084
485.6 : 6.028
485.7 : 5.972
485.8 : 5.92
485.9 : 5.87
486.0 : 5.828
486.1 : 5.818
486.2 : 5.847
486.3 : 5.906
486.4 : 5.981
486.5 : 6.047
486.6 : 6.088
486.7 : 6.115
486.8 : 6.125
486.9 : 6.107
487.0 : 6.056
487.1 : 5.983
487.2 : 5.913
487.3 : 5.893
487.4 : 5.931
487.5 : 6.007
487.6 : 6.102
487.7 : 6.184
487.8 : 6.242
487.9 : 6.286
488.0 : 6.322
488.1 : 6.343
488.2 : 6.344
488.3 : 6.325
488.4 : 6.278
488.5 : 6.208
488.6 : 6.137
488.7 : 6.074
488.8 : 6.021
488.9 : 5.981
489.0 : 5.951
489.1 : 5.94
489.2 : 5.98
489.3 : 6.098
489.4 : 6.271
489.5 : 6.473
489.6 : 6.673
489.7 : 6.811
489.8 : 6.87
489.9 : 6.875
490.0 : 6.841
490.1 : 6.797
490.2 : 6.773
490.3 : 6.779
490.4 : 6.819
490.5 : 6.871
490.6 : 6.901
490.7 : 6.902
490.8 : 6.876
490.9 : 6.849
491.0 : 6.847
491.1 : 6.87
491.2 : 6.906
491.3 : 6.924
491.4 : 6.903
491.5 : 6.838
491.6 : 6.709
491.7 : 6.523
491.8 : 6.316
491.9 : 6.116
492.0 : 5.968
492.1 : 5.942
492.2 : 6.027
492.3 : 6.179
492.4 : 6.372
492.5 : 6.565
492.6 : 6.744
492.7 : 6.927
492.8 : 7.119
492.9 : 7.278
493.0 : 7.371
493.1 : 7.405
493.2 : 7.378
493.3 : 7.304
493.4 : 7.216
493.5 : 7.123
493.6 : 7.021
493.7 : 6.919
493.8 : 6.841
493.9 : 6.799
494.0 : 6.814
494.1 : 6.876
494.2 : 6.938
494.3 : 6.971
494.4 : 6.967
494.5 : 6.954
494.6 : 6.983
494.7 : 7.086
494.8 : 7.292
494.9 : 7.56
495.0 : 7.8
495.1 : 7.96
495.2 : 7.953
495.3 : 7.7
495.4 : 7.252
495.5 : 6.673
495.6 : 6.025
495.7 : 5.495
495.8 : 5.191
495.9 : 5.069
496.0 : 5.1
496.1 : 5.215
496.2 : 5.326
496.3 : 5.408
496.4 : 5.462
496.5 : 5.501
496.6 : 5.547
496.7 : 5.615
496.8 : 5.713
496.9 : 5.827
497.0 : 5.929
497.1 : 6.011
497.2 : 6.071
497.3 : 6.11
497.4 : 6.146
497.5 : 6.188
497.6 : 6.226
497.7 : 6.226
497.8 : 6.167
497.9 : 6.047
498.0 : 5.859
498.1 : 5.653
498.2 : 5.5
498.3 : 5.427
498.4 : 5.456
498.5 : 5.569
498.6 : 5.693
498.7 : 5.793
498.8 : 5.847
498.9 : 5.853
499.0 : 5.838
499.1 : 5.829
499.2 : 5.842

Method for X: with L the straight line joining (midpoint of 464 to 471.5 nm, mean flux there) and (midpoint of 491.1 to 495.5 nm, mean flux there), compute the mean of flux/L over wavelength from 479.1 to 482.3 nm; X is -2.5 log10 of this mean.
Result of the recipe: 0.153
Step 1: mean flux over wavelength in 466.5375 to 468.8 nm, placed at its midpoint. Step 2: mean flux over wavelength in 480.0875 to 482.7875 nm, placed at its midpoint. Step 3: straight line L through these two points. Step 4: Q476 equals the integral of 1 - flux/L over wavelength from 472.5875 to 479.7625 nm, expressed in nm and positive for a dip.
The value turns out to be 0.310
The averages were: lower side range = 6.06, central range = 5.55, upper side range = 5.64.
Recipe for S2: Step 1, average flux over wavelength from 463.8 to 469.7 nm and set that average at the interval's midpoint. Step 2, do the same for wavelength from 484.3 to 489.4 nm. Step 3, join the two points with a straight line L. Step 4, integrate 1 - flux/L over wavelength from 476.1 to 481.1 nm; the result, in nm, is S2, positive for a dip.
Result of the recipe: 0.79 nm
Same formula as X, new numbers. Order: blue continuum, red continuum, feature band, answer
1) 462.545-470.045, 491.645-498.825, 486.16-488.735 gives 0.04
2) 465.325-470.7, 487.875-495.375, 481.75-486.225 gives 0.14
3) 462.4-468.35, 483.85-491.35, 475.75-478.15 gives 0.26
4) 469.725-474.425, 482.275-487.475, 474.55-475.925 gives 0.03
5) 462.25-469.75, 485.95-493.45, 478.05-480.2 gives 0.20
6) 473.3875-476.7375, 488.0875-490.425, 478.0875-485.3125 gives 0.10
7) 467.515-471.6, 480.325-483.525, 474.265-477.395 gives 0.07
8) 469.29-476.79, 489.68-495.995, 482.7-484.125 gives 0.17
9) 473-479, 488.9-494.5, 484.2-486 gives 0.03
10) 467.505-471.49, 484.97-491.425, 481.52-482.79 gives 0.11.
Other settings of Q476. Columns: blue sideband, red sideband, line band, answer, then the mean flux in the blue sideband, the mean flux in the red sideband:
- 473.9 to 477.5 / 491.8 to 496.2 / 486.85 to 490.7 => 0.042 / 5.57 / 6.73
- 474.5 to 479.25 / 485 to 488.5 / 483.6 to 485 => -0.016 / 5.21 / 6.09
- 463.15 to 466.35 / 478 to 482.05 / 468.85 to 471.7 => -0.176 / 6.2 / 5.46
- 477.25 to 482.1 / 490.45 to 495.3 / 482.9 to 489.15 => 0.138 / 5.35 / 6.92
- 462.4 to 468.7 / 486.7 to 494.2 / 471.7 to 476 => 0.076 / 6.17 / 6.55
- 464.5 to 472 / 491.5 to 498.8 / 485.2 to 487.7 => 0.128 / 6.19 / 6.4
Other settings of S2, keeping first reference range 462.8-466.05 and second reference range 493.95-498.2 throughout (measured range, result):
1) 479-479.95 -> 0.07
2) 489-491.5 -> -0.17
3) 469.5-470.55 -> -0.05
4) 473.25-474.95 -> -0.04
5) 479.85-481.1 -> 0.12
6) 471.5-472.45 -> 0.01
